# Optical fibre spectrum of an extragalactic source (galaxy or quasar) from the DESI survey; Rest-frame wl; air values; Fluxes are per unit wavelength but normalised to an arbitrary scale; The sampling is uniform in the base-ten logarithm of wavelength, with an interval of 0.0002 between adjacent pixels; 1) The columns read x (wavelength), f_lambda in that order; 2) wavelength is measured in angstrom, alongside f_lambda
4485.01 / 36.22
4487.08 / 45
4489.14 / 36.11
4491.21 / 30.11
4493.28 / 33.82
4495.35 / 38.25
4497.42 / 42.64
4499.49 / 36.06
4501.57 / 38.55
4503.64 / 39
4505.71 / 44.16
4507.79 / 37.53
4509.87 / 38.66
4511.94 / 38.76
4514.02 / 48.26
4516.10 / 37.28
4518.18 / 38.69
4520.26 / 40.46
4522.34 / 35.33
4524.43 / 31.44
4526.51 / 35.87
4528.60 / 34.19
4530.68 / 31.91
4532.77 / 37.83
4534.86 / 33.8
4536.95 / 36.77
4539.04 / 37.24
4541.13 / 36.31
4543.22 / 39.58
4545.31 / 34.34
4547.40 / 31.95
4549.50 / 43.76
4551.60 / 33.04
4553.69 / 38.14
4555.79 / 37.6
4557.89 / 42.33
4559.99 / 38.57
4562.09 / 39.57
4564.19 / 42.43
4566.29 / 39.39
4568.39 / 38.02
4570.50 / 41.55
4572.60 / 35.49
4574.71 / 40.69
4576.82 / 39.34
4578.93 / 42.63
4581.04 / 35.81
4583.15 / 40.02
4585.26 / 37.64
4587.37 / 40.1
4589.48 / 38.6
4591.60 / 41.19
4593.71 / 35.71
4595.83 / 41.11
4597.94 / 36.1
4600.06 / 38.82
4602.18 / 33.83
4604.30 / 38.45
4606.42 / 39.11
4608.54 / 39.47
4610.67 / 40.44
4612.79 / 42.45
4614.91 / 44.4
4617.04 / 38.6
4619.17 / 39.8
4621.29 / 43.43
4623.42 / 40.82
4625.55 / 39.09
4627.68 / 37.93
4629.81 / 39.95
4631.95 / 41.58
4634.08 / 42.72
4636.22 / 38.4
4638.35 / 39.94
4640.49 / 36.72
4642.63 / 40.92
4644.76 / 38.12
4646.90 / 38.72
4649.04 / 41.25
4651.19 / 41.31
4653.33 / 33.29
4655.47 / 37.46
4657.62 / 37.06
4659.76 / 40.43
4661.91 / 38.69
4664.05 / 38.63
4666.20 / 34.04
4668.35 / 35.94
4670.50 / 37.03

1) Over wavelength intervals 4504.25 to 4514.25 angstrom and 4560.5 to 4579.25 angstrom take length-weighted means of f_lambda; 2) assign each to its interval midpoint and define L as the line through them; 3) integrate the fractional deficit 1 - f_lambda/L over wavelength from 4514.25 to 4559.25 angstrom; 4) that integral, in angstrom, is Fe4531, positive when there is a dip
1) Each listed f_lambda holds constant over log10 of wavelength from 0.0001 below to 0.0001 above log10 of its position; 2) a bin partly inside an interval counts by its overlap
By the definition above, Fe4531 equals 3.96 angstrom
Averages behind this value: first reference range 40.8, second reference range 39.8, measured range 36.8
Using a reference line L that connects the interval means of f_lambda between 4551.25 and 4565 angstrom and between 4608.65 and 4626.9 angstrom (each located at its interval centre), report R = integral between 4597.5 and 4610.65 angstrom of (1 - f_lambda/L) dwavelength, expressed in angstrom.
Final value 0.9 angstrom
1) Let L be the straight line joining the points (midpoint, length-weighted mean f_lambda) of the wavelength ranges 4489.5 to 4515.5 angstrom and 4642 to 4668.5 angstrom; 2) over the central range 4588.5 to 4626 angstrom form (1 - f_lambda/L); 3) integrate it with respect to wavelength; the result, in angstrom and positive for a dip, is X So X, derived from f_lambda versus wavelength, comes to -1.2 angstrom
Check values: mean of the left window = 38.7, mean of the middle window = 39.5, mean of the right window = 38.2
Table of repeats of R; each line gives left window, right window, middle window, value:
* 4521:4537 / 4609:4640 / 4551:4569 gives -1.2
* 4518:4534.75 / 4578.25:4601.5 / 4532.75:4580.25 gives -1.6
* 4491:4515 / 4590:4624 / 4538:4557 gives 1.1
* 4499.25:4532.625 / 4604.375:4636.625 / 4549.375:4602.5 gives 0.7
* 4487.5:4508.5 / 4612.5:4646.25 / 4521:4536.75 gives 1.6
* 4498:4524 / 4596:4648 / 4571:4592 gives 0.2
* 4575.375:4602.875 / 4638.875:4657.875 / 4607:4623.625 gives -1.1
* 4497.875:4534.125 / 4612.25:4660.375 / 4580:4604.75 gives 0.6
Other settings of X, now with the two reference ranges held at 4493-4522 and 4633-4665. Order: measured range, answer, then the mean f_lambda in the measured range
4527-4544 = 1.5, 35.9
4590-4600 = 0.1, 38.6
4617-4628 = -0.3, 40.2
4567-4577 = 0.1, 39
